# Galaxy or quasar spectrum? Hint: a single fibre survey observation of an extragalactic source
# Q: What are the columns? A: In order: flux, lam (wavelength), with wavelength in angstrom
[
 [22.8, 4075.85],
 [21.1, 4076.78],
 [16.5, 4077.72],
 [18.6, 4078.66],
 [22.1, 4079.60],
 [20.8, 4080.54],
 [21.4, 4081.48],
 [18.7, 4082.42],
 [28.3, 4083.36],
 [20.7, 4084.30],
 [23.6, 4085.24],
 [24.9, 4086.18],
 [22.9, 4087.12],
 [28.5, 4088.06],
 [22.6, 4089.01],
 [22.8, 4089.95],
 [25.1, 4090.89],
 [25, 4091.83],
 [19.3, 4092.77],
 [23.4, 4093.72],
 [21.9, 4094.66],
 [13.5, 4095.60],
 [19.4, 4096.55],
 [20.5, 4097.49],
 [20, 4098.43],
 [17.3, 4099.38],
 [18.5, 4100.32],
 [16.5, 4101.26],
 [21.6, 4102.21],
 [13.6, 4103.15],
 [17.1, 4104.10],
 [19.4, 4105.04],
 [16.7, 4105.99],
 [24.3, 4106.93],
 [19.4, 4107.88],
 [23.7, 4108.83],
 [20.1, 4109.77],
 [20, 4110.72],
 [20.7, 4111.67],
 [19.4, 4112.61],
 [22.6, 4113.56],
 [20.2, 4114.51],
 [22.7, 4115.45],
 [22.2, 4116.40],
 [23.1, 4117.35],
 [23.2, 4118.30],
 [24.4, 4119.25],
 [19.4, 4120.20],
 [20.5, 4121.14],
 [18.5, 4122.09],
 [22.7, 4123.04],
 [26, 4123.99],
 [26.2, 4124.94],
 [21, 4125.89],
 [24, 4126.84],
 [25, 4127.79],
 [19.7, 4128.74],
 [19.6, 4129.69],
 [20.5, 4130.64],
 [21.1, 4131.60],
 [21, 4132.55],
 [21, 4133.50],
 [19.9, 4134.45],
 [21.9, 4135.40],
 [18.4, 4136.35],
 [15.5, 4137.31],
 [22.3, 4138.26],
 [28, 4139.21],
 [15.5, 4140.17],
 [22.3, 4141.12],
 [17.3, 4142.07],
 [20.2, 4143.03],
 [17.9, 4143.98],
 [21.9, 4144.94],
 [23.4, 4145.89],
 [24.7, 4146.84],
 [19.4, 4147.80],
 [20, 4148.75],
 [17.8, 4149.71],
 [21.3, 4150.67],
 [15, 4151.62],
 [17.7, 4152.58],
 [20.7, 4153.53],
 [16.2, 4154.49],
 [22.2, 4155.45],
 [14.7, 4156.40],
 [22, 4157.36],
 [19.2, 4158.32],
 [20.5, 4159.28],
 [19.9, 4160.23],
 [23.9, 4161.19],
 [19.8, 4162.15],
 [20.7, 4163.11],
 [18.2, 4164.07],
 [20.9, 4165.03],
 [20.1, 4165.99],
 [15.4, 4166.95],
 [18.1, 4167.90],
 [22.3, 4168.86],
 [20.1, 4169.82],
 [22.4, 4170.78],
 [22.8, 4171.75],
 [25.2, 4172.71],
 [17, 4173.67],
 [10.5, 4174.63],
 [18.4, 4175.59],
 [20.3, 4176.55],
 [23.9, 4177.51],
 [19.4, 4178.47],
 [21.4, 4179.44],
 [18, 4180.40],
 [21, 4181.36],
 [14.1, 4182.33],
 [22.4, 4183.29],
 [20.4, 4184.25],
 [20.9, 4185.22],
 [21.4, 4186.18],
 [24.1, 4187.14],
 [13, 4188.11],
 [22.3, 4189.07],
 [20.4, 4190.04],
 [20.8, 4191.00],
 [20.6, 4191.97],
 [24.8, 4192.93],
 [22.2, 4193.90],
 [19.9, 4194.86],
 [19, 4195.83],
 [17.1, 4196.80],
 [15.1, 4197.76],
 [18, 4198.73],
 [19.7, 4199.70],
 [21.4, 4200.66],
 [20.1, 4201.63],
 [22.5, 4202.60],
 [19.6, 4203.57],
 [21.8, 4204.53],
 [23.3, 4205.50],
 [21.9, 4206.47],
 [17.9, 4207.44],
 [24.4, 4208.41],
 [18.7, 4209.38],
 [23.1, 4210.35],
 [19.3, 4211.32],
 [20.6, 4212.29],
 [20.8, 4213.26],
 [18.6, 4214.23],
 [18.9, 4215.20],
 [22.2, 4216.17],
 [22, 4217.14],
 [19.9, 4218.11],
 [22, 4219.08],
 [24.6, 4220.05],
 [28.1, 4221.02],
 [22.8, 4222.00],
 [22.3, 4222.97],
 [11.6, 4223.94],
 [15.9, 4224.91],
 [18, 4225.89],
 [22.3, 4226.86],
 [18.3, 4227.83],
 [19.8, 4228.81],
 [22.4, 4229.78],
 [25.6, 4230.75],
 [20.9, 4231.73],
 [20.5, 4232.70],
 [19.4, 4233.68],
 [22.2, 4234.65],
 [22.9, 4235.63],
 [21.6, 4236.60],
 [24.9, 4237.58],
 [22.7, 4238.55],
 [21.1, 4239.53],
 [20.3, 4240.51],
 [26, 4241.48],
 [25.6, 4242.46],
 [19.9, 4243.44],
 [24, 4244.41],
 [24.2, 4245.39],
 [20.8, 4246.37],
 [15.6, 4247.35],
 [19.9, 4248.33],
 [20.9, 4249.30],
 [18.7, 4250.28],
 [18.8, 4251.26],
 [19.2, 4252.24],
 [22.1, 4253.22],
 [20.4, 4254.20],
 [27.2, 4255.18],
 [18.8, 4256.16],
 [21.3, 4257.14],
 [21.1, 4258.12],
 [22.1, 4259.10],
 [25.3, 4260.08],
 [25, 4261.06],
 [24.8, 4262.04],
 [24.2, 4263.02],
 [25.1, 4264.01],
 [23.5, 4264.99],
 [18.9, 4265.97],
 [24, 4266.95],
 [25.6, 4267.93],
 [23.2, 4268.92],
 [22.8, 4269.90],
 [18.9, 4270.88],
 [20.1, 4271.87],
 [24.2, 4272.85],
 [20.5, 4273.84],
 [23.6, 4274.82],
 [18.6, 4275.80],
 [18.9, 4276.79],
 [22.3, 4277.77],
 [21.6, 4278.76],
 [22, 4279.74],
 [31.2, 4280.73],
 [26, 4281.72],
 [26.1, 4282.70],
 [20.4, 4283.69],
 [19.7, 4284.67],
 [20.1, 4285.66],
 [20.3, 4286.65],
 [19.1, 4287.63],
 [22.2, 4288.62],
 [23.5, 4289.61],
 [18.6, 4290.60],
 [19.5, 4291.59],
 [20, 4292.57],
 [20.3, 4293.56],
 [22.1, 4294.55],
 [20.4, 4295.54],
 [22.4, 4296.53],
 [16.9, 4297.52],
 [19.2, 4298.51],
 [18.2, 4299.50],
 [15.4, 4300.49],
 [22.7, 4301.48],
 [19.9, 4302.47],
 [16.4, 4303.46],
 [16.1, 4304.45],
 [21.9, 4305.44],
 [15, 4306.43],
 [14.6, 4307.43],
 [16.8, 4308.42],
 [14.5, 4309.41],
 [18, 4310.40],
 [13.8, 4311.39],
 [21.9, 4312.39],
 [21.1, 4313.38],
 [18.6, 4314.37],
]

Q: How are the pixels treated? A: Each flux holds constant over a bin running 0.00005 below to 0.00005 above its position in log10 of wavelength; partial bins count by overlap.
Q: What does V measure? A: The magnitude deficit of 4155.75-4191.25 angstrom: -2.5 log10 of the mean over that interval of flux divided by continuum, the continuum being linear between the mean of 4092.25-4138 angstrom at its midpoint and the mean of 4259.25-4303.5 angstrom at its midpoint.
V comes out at 0.06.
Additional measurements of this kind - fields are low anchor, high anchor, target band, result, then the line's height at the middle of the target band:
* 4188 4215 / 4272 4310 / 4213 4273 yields -0.07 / 20.3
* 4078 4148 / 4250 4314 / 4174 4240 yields 0.02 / 21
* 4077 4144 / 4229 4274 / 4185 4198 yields 0.08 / 21.7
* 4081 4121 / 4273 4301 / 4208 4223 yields -0.03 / 21.1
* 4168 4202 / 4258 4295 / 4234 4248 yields -0.04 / 21.4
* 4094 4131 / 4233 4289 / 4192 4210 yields 0.06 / 21.5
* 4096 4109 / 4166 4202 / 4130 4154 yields -0.04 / 19.4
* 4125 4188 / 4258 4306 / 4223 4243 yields -0.01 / 21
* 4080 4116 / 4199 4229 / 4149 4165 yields 0.08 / 20.8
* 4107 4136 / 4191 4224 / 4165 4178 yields 0.07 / 21.2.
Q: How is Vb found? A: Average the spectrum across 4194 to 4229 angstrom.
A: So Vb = 20.3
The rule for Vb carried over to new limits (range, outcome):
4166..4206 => 20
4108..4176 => 20.6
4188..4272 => 21.3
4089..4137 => 20.9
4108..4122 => 21.5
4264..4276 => 22.2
